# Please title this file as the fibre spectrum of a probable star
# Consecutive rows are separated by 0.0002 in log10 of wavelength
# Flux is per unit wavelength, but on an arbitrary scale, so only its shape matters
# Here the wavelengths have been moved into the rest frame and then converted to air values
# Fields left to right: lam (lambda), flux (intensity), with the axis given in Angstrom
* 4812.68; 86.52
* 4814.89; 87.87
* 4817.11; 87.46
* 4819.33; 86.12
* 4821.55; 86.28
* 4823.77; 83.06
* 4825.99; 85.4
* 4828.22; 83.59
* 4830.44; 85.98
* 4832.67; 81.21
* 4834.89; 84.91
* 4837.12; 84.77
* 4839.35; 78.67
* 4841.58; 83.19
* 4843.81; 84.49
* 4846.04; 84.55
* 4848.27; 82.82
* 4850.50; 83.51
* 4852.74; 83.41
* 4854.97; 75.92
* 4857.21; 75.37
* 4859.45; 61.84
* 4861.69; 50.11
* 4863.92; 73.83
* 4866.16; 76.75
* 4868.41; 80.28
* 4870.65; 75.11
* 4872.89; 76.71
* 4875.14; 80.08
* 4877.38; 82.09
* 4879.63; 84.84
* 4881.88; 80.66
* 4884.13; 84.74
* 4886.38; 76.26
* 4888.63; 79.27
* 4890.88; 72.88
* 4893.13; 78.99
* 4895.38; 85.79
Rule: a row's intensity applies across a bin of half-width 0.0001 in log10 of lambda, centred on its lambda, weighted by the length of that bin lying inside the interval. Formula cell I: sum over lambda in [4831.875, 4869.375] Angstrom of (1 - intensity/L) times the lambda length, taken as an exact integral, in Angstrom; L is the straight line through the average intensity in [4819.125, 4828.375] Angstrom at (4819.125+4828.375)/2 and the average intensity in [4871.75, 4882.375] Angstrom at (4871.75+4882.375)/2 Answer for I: 2.2 Angstrom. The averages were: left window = 84.9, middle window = 77.9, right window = 80.9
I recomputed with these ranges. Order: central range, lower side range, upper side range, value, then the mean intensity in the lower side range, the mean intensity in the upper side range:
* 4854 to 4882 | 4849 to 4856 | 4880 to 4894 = 1.9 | 81.1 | 79.1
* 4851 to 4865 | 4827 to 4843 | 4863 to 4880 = 1.7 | 83.2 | 78.5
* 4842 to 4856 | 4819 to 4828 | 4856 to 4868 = -1.6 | 84.9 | 68.4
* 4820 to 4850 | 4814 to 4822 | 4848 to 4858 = -0.1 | 86.9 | 80.1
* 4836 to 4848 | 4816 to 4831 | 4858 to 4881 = -0.3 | 85.4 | 74.3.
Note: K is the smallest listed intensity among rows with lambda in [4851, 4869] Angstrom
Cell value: 50.11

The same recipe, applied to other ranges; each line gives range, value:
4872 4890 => 76.26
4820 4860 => 61.84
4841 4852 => 82.82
